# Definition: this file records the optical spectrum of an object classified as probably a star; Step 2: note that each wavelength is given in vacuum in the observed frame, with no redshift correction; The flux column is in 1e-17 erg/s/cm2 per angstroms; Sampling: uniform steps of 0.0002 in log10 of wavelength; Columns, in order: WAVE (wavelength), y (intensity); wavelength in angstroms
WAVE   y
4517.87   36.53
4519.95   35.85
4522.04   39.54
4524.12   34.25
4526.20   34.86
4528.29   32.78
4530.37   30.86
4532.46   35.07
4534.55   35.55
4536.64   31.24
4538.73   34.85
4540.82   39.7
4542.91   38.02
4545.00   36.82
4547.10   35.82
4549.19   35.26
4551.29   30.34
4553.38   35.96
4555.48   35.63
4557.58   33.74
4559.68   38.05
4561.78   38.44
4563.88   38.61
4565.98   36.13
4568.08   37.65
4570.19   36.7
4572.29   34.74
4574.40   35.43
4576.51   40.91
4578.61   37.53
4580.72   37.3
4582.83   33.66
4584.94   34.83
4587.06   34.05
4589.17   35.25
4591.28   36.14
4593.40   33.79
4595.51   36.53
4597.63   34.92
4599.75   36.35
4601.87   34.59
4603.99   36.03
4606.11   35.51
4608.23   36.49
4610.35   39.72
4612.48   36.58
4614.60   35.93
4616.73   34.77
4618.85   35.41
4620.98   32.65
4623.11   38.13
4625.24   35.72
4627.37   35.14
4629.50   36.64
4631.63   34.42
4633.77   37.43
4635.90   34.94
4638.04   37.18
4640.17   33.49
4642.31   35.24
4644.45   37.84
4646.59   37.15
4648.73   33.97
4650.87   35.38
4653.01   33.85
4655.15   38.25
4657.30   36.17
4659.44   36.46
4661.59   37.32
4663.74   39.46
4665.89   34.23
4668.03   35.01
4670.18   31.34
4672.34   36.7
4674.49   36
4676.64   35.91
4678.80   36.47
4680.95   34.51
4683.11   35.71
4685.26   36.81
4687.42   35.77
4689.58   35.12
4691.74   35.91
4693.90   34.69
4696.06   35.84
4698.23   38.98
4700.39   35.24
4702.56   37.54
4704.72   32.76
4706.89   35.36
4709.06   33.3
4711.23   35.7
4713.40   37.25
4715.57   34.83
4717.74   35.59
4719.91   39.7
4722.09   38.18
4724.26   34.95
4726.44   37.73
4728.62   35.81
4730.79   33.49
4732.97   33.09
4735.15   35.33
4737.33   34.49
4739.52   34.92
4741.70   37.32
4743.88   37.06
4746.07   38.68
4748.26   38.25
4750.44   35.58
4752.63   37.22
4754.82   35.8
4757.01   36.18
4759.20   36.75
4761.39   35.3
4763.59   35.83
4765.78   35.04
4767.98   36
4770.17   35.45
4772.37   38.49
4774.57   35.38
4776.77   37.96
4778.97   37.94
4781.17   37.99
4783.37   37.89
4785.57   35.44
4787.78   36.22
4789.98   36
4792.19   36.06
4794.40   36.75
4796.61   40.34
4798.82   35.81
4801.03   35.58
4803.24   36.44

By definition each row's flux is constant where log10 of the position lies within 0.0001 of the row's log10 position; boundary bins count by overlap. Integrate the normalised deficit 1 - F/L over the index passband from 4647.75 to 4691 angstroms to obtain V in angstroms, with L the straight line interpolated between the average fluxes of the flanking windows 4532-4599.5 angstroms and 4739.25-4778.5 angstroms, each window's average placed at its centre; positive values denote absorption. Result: 0.6 angstroms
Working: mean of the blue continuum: 35.9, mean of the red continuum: 36.6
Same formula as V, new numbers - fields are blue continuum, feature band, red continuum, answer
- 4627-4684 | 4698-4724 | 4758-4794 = 0.0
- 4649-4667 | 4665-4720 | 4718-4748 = 1.1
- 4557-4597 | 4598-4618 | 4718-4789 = 0.1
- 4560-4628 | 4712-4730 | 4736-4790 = -0.1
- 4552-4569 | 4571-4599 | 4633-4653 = 0.5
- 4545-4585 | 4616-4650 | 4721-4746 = 0.4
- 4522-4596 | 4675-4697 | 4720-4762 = 0.2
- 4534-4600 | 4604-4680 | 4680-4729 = 0.1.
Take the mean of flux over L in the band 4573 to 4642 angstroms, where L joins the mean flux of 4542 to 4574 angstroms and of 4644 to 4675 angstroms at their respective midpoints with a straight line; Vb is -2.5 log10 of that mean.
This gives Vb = 0.00 mag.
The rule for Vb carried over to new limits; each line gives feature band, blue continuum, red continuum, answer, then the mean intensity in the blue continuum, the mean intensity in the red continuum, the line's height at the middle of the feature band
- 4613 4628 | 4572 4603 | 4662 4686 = 0.01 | 35.8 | 35.7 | 35.7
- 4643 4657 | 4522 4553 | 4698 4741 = -0.02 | 34.9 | 35.7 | 35.4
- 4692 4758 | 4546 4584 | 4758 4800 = 0.02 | 36.2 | 36.7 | 36.5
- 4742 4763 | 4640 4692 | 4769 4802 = 0.00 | 35.8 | 36.9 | 36.6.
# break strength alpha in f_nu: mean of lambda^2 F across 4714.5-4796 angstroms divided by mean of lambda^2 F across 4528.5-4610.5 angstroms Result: 1.1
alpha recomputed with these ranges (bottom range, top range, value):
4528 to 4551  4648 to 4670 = 1.08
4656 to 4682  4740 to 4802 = 1.07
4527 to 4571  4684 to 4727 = 1.08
